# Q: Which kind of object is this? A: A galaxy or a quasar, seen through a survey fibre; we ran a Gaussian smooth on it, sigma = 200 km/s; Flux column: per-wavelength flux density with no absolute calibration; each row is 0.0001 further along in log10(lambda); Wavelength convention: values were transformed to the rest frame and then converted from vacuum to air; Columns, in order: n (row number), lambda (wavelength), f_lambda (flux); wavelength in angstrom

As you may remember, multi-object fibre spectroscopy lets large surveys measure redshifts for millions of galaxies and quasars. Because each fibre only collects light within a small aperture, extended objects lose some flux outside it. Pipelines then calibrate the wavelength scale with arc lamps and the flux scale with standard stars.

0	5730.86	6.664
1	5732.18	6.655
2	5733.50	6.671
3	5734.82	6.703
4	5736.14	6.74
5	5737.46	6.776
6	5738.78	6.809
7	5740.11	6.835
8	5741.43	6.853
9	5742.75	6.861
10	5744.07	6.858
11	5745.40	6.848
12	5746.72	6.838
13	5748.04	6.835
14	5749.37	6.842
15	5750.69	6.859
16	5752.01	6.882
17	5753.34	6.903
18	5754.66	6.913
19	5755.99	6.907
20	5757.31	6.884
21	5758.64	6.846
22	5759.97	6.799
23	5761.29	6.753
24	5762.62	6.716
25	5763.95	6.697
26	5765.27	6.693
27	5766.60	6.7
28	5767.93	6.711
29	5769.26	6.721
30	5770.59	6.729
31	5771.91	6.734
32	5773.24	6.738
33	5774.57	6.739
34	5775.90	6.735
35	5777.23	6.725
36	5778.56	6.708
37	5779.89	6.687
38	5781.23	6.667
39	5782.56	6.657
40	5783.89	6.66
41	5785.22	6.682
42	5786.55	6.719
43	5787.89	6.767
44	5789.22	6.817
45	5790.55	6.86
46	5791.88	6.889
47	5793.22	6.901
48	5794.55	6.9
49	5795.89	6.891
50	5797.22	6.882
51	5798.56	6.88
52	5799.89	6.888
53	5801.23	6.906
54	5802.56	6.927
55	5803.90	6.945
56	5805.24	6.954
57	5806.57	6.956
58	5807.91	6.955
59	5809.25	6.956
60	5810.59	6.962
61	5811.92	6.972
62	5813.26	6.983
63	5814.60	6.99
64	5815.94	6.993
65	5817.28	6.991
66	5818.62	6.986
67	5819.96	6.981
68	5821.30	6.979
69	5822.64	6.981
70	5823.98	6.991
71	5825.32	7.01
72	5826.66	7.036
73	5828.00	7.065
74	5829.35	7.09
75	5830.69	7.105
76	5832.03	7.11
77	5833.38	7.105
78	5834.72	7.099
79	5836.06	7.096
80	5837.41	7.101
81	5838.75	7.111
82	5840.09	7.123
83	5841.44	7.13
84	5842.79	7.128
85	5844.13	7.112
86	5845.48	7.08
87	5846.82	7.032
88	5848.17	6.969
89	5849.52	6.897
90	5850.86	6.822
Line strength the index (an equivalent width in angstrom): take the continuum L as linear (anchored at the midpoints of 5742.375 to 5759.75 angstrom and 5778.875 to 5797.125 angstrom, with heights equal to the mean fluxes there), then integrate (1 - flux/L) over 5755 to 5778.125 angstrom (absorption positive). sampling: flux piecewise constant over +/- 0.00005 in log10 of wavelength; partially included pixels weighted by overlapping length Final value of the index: 0.2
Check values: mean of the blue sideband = 6.86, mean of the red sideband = 6.78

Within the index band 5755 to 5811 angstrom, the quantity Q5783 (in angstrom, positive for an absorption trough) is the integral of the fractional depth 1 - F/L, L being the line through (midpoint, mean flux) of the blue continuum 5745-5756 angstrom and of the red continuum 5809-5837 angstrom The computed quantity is 1.08 angstrom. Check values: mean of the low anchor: 6.87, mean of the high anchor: 7.02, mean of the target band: 6.8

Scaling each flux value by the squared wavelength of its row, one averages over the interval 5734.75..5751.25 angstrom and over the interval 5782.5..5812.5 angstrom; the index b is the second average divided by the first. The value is 1.0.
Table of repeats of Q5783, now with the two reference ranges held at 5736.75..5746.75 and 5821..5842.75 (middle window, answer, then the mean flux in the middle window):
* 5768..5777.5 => 0.25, 6.73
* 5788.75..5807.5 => 0.22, 6.9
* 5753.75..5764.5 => 0.09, 6.82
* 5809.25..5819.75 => 0.07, 6.98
